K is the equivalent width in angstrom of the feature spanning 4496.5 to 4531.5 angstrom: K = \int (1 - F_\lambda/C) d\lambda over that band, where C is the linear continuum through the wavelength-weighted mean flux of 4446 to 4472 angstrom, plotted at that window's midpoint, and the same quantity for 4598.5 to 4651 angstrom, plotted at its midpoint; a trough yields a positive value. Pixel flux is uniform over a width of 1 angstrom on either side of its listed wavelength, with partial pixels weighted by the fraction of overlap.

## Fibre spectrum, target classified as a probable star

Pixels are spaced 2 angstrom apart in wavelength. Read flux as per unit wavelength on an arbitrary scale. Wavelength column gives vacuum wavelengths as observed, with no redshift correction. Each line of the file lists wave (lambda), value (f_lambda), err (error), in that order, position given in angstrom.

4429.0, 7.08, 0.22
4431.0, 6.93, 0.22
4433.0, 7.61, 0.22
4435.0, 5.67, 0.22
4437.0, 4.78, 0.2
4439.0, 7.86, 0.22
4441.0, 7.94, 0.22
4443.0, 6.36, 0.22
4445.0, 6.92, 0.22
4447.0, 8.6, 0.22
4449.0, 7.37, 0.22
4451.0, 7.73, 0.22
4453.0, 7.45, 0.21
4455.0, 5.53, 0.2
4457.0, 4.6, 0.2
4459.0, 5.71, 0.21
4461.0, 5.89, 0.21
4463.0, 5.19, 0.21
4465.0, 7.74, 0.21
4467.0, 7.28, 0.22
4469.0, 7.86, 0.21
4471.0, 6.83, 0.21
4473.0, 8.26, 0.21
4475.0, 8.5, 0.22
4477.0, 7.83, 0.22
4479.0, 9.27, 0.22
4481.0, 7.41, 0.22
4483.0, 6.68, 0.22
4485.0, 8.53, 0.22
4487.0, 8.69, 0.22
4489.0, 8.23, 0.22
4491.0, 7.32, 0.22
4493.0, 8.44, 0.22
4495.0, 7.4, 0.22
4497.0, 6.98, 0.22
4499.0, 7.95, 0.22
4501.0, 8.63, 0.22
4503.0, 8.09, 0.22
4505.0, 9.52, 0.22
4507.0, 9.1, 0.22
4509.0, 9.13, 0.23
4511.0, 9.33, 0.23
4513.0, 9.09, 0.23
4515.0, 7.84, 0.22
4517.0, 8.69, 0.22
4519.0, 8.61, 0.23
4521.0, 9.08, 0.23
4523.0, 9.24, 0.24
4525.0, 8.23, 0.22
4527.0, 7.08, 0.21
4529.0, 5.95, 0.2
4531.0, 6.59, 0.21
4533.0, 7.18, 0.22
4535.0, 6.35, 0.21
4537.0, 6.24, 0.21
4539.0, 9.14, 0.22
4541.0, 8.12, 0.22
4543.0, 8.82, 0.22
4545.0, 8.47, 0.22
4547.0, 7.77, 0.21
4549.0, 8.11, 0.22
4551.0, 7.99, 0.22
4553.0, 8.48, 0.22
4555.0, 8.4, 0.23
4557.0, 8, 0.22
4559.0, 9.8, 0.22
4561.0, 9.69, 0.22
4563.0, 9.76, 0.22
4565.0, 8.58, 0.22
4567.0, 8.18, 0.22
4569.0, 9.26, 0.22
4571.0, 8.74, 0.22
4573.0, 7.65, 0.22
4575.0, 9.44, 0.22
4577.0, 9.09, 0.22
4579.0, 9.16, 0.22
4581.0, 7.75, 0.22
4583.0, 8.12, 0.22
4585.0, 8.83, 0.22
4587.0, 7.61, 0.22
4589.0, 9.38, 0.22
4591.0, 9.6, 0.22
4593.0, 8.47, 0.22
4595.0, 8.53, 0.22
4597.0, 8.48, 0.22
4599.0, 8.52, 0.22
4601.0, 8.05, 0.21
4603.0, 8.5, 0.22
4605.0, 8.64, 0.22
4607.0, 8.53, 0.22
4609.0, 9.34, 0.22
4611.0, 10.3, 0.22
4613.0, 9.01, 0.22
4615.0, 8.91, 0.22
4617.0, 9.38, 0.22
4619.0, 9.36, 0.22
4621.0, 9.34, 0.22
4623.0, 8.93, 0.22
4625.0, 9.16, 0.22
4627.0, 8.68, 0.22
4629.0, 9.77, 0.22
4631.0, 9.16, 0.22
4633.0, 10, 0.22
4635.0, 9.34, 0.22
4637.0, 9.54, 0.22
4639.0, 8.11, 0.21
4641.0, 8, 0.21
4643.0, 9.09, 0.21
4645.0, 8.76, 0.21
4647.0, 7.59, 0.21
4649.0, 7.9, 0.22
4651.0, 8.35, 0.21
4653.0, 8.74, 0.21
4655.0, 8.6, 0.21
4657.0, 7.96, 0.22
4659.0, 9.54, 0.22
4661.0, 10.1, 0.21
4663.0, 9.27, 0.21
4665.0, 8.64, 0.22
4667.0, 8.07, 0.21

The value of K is -4.1 angstrom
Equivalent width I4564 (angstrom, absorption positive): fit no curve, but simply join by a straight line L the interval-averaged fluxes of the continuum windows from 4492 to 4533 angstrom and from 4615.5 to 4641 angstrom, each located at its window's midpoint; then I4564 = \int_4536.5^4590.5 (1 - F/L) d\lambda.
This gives 0.5 angstrom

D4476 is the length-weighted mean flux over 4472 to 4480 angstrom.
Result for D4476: 8.46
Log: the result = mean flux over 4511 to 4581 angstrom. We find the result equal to 8.32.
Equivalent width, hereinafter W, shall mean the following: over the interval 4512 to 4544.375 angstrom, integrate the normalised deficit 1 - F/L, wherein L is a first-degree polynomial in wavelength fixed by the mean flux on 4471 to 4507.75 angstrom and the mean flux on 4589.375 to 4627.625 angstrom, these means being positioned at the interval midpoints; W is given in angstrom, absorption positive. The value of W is 1.9 angstrom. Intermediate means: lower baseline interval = 8.11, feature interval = 7.9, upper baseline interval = 8.94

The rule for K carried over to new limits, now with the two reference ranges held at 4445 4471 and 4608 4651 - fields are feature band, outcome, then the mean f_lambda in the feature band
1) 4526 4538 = 1.8 angstrom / 6.57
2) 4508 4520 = -2.1 angstrom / 8.78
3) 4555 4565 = -1.3 angstrom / 9.15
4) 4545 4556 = -0.3 angstrom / 8.18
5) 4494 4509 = -2.0 angstrom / 8.3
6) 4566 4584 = -0.7 angstrom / 8.6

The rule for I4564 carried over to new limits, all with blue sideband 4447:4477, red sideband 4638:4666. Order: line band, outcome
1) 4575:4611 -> -2.6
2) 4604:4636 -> -3.5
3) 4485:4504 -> -2.0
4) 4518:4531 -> -0.7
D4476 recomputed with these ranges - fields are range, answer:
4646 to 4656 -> 8.24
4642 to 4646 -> 8.93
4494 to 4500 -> 7.44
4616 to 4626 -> 9.23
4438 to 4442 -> 7.9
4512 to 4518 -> 8.54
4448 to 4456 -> 7.02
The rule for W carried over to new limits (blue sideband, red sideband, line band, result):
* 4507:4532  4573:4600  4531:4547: 1.33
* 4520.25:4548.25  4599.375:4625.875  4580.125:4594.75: 0.11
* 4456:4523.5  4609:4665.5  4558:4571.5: -1.13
